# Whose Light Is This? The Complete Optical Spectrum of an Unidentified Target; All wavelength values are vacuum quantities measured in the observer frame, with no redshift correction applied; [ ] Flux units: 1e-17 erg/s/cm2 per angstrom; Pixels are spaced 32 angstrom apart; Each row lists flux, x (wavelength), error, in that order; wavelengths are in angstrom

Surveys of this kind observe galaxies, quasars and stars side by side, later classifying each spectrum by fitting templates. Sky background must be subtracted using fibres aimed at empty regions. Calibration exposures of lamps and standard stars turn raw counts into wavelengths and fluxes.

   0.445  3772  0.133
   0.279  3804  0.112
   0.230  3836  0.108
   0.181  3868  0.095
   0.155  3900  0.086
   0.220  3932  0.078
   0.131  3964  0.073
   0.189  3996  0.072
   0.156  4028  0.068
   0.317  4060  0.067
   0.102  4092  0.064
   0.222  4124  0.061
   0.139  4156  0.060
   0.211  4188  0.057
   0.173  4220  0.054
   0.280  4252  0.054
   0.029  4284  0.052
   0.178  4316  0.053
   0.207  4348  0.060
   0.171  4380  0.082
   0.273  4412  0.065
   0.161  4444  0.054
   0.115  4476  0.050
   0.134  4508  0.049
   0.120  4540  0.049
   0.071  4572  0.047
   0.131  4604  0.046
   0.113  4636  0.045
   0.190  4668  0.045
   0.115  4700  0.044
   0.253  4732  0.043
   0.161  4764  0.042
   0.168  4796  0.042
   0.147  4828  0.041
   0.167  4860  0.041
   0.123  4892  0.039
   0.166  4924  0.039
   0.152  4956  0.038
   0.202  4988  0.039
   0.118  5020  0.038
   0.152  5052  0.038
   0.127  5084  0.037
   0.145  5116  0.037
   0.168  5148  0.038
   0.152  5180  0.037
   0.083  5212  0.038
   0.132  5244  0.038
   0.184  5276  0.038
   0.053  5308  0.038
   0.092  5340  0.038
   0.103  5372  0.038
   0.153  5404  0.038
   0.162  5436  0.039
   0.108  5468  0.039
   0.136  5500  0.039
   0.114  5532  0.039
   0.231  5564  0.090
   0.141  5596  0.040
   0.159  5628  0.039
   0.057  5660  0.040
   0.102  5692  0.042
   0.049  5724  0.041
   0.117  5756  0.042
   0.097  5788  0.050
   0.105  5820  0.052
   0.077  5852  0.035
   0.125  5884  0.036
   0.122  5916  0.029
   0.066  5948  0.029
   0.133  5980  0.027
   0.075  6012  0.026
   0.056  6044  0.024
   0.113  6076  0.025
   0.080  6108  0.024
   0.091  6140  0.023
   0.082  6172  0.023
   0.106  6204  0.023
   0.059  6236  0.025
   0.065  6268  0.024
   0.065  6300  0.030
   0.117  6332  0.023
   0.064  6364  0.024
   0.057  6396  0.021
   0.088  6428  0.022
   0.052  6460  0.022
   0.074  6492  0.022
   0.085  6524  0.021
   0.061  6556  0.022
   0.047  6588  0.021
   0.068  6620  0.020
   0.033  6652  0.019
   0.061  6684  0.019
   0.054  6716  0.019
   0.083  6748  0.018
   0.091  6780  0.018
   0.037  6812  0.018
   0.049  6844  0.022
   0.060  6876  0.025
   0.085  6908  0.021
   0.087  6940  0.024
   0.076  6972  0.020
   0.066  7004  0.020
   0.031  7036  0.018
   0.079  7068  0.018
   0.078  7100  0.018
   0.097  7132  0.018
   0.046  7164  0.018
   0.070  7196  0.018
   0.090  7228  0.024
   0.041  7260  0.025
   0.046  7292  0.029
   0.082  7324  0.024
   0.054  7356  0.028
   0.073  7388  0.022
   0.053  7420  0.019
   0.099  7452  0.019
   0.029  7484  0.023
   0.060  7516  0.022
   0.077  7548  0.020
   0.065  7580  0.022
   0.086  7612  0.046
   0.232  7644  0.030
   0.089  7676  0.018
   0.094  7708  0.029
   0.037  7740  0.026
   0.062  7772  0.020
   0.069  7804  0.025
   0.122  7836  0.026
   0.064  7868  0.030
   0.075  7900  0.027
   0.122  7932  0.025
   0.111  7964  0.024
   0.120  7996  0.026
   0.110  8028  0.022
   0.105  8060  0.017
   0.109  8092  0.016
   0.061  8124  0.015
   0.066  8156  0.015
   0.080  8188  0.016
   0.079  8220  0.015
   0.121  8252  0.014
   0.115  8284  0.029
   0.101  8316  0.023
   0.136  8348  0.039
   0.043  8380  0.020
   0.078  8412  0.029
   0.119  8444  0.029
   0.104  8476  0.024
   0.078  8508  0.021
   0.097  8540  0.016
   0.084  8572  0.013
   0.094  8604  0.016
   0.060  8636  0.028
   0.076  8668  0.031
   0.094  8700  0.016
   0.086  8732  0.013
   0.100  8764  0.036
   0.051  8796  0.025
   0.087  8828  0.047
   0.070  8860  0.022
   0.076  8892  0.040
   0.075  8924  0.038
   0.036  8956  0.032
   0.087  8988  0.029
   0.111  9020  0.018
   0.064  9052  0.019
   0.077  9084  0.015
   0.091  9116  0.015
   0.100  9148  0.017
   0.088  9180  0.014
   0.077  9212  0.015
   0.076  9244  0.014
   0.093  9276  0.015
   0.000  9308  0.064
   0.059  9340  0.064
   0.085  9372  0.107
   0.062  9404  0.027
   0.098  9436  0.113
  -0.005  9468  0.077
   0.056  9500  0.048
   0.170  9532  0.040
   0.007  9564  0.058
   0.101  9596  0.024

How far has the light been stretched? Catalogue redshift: 1.048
